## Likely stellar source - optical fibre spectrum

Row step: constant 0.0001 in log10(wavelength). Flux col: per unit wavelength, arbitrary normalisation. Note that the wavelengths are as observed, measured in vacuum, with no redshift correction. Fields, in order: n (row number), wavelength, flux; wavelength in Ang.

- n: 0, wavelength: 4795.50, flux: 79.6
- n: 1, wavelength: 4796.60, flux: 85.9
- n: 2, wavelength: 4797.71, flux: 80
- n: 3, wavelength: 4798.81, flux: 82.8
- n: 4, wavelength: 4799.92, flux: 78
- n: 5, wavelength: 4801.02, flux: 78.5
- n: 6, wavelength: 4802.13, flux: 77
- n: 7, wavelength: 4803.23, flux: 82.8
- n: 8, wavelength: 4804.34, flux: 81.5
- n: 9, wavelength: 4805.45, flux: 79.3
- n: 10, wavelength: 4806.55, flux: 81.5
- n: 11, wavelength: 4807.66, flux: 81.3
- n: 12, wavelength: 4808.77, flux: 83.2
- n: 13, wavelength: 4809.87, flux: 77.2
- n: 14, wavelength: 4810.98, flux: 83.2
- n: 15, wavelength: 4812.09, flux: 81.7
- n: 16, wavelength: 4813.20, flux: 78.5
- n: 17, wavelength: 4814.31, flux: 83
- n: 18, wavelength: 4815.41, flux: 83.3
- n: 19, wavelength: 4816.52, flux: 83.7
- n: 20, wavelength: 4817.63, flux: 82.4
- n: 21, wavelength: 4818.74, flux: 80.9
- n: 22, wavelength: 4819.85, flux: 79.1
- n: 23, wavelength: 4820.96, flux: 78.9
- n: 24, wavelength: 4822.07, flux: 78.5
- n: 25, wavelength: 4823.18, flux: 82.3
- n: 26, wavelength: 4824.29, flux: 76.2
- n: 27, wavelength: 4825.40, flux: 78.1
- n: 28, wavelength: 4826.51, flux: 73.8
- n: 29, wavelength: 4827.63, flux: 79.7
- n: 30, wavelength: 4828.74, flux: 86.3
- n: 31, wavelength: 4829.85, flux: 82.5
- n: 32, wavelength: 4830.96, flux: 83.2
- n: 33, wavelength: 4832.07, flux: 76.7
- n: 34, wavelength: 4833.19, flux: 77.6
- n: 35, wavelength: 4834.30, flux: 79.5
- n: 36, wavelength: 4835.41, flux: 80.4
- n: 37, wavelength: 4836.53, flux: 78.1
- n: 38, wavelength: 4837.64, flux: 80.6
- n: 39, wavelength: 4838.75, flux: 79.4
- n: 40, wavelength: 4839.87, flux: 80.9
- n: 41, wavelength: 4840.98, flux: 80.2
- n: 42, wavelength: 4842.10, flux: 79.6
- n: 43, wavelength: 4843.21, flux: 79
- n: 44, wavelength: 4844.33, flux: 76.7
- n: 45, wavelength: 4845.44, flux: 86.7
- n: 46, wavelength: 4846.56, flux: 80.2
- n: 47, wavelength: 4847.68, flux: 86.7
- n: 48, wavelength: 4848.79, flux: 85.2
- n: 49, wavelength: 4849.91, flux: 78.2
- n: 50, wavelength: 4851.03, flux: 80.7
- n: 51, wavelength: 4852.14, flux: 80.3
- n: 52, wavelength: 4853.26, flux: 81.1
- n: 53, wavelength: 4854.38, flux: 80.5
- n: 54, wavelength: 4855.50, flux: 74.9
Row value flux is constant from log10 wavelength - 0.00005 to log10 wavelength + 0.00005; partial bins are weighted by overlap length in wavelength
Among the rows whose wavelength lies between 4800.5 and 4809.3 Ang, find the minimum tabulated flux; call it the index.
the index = 77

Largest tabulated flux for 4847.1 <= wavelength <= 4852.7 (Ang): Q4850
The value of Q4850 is 86.7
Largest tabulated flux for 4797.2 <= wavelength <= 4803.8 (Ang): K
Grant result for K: 82.8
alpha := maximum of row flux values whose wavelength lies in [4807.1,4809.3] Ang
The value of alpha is 83.2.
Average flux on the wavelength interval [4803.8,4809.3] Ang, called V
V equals 81.3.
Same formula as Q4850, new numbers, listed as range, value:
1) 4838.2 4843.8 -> 80.9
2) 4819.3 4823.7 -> 82.3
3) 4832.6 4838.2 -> 80.6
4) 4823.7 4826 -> 78.1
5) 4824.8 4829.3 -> 86.3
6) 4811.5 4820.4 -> 83.7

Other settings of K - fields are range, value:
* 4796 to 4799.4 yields 85.9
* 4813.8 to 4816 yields 83.3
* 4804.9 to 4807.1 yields 81.5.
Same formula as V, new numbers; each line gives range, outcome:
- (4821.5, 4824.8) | 79.1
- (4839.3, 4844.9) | 79.3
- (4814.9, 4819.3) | 82.5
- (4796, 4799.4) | 82.8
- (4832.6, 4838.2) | 79.2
